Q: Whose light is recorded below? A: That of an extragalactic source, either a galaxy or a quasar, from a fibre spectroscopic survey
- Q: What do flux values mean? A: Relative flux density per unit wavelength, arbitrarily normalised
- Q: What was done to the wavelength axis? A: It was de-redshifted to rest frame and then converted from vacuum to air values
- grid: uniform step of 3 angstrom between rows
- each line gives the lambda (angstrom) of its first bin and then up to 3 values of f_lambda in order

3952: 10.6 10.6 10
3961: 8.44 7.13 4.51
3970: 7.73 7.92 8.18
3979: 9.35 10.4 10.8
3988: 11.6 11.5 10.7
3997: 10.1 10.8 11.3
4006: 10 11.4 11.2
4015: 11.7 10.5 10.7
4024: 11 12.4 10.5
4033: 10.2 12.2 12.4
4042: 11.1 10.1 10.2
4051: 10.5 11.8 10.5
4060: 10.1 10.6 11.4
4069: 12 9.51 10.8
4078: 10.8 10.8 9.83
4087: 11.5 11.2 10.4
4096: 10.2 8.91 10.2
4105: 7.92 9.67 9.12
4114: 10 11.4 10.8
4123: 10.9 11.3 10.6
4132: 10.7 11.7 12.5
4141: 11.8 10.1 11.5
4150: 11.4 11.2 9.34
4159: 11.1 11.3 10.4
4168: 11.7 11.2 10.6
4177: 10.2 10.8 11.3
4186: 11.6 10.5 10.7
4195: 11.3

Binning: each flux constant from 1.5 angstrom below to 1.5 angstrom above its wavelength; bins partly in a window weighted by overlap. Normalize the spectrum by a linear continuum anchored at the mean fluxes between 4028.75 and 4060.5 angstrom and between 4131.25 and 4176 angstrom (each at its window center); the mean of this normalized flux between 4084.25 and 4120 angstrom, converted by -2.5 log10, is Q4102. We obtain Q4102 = 0.10 mag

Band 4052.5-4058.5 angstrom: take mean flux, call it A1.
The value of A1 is 11.2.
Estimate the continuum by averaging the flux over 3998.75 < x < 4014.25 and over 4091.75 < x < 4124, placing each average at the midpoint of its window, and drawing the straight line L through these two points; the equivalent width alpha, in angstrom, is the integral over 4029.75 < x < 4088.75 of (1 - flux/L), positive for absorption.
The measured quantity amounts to -2.3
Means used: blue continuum 11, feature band 10.9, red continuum 9.94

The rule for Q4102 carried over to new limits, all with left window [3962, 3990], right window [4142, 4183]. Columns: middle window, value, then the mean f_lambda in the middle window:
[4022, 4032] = -0.21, 11.2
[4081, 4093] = -0.08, 10.8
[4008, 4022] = -0.21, 11.1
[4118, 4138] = -0.07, 11.1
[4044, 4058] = -0.12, 10.6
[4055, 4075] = -0.11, 10.7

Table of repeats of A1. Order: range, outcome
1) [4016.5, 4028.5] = 11.2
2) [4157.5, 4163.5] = 11.2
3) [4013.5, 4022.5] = 11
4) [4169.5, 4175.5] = 10.9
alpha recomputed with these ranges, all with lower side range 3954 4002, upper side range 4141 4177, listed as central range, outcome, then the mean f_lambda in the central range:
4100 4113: 1.5 angstrom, 9.25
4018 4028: -1.5 angstrom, 11.2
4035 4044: -1.7 angstrom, 11.8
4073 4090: -0.8 angstrom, 10.7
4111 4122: 0.0 angstrom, 10.5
